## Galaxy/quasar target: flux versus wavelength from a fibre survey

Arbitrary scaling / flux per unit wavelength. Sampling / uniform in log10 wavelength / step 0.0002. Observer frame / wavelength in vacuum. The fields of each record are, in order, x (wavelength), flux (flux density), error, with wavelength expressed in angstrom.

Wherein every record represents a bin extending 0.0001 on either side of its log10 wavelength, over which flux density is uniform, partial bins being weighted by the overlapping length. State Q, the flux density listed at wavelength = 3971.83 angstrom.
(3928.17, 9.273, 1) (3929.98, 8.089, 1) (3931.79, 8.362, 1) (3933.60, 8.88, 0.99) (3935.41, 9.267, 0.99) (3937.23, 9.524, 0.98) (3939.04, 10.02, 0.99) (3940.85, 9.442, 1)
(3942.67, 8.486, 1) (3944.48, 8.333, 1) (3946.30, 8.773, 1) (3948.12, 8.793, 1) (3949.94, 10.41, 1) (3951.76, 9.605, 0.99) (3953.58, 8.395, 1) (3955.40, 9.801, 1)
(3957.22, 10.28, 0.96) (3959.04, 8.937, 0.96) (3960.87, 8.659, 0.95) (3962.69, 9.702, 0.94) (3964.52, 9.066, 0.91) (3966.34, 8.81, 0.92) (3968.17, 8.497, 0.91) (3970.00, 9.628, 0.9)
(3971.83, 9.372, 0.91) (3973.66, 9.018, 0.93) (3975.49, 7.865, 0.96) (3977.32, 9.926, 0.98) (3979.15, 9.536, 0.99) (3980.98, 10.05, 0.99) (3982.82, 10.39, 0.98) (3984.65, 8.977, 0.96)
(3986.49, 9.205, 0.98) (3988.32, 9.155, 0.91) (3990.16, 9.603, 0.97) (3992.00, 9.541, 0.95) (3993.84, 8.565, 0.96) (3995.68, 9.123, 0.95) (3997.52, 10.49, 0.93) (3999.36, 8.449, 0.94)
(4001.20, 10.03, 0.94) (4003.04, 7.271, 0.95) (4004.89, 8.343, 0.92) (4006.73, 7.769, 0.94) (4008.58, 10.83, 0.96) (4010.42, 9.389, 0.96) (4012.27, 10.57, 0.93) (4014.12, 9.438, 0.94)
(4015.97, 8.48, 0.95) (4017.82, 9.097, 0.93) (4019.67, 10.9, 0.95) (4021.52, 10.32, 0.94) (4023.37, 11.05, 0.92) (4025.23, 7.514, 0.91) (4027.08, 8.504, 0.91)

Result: 9.372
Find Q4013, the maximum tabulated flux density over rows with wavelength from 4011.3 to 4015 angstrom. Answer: 10.57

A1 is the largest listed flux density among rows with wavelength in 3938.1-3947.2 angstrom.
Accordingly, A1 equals 10.02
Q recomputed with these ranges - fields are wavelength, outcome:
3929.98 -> 8.089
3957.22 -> 10.28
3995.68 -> 9.123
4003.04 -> 7.271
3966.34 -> 8.81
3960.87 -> 8.659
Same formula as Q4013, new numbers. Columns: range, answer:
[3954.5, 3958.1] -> 10.28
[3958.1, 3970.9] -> 9.702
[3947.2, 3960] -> 10.41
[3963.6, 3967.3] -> 9.066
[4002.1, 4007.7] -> 8.343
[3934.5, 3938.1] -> 9.524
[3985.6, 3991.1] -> 9.603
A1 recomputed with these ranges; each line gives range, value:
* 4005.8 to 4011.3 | 10.83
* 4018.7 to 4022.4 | 10.9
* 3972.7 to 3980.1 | 9.926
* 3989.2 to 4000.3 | 10.49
